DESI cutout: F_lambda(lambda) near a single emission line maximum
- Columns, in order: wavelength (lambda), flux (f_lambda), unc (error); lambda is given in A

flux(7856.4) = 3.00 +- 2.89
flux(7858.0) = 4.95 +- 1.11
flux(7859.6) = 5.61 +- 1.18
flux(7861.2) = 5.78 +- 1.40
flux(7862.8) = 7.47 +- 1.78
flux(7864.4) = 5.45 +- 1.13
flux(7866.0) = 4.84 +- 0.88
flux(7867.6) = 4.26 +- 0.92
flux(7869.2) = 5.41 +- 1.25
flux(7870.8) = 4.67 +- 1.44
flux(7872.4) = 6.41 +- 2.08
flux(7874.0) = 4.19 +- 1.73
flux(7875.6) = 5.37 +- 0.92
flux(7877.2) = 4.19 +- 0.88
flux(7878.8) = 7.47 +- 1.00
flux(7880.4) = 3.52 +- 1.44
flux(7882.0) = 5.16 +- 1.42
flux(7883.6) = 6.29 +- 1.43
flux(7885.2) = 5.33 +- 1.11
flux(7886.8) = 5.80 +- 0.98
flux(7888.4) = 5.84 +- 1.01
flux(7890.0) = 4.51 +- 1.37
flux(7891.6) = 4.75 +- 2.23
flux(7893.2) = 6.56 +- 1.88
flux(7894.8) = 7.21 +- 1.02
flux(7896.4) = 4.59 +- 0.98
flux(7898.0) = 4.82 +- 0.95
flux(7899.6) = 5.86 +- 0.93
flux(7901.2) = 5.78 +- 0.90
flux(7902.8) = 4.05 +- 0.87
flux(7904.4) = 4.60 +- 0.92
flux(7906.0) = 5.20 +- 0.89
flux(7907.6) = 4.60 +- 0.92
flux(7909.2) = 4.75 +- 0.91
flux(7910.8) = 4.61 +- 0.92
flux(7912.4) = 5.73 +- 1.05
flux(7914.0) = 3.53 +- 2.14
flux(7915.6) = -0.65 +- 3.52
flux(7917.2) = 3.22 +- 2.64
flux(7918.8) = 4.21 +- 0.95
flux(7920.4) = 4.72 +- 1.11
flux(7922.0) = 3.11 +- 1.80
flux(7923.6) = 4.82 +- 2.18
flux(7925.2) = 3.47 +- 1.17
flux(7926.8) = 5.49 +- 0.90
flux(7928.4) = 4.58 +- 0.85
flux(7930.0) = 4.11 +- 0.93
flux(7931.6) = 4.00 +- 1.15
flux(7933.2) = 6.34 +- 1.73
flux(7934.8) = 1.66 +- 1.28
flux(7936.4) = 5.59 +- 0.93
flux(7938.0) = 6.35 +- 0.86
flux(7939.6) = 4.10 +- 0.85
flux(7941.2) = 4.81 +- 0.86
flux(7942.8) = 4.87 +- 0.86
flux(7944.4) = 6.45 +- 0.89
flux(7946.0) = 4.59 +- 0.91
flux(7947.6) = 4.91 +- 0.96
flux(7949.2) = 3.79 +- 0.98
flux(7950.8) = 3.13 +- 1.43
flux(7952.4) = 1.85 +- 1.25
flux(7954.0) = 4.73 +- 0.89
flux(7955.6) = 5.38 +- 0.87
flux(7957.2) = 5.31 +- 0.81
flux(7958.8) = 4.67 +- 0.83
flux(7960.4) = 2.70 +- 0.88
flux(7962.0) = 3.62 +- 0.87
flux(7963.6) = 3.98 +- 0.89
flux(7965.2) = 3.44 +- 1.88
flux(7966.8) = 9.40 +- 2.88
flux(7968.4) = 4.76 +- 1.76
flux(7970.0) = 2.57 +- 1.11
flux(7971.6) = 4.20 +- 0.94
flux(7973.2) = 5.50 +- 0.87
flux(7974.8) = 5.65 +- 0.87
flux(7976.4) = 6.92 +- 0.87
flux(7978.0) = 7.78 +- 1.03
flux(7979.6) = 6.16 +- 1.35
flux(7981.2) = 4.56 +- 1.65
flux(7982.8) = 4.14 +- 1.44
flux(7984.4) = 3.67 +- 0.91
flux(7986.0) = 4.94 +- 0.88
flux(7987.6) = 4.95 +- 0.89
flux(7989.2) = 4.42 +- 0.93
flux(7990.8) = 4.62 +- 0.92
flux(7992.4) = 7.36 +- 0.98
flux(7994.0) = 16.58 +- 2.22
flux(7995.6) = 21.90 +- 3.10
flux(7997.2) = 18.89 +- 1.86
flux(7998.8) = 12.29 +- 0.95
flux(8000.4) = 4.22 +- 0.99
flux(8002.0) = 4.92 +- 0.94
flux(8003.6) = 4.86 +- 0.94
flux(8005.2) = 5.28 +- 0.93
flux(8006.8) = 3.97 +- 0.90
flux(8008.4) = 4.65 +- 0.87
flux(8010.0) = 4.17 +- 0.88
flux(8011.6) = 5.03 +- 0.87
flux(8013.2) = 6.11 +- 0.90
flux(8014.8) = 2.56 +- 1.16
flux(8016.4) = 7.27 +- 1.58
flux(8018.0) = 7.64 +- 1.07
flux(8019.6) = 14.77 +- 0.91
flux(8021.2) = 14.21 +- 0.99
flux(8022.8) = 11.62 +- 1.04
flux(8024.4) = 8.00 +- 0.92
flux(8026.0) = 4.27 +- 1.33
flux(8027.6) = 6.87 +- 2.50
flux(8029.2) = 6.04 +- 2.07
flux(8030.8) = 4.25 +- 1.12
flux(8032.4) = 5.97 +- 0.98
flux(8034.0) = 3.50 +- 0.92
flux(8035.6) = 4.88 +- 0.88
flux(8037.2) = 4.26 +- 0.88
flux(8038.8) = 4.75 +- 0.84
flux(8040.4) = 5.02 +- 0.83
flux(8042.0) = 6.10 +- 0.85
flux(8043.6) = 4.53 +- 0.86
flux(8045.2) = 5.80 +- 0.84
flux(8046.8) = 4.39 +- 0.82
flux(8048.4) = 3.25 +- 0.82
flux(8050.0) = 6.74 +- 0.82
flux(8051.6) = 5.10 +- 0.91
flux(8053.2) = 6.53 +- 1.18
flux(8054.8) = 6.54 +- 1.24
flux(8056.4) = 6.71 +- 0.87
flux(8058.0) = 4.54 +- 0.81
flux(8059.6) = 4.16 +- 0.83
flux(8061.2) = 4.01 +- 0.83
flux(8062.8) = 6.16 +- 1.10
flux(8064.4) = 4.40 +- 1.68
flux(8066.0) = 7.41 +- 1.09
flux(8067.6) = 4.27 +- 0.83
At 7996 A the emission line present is H-alpha 6563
